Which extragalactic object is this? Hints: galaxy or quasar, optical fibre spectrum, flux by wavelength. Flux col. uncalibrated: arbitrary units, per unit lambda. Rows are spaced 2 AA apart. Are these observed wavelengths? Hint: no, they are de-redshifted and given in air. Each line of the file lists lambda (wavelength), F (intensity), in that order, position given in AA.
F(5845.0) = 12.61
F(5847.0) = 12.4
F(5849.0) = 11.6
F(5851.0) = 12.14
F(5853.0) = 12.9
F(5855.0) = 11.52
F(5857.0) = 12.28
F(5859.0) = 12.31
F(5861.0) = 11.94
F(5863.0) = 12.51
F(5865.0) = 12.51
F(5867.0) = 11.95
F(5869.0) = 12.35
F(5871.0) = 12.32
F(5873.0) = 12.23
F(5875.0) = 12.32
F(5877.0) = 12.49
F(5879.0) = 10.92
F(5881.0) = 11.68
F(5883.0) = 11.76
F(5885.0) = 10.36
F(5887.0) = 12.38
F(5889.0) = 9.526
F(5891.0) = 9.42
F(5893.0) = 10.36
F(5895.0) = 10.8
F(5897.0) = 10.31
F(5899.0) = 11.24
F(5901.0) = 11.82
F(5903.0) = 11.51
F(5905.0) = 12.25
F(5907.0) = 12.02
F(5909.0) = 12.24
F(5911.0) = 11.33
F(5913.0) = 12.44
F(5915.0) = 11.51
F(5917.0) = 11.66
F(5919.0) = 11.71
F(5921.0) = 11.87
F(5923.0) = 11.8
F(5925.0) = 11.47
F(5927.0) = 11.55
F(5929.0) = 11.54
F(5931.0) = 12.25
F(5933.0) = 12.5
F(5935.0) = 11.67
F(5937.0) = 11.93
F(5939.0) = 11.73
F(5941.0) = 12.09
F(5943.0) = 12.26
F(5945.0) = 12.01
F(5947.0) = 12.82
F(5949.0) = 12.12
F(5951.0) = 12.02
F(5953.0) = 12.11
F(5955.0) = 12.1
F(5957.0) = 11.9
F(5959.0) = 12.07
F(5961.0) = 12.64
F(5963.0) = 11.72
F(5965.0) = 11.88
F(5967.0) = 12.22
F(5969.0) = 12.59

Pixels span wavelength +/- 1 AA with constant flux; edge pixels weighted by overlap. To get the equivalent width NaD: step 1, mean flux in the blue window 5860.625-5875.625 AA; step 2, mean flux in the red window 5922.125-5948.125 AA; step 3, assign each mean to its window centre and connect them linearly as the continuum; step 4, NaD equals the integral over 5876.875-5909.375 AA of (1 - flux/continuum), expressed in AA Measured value 2.6 AA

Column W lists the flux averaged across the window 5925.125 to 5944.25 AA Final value 11.9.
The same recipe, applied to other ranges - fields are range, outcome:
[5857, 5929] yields 11.6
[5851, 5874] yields 12.3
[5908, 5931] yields 11.8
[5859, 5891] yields 11.8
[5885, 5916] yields 11.2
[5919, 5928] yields 11.7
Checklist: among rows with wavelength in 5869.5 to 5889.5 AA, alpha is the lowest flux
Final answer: 9.526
